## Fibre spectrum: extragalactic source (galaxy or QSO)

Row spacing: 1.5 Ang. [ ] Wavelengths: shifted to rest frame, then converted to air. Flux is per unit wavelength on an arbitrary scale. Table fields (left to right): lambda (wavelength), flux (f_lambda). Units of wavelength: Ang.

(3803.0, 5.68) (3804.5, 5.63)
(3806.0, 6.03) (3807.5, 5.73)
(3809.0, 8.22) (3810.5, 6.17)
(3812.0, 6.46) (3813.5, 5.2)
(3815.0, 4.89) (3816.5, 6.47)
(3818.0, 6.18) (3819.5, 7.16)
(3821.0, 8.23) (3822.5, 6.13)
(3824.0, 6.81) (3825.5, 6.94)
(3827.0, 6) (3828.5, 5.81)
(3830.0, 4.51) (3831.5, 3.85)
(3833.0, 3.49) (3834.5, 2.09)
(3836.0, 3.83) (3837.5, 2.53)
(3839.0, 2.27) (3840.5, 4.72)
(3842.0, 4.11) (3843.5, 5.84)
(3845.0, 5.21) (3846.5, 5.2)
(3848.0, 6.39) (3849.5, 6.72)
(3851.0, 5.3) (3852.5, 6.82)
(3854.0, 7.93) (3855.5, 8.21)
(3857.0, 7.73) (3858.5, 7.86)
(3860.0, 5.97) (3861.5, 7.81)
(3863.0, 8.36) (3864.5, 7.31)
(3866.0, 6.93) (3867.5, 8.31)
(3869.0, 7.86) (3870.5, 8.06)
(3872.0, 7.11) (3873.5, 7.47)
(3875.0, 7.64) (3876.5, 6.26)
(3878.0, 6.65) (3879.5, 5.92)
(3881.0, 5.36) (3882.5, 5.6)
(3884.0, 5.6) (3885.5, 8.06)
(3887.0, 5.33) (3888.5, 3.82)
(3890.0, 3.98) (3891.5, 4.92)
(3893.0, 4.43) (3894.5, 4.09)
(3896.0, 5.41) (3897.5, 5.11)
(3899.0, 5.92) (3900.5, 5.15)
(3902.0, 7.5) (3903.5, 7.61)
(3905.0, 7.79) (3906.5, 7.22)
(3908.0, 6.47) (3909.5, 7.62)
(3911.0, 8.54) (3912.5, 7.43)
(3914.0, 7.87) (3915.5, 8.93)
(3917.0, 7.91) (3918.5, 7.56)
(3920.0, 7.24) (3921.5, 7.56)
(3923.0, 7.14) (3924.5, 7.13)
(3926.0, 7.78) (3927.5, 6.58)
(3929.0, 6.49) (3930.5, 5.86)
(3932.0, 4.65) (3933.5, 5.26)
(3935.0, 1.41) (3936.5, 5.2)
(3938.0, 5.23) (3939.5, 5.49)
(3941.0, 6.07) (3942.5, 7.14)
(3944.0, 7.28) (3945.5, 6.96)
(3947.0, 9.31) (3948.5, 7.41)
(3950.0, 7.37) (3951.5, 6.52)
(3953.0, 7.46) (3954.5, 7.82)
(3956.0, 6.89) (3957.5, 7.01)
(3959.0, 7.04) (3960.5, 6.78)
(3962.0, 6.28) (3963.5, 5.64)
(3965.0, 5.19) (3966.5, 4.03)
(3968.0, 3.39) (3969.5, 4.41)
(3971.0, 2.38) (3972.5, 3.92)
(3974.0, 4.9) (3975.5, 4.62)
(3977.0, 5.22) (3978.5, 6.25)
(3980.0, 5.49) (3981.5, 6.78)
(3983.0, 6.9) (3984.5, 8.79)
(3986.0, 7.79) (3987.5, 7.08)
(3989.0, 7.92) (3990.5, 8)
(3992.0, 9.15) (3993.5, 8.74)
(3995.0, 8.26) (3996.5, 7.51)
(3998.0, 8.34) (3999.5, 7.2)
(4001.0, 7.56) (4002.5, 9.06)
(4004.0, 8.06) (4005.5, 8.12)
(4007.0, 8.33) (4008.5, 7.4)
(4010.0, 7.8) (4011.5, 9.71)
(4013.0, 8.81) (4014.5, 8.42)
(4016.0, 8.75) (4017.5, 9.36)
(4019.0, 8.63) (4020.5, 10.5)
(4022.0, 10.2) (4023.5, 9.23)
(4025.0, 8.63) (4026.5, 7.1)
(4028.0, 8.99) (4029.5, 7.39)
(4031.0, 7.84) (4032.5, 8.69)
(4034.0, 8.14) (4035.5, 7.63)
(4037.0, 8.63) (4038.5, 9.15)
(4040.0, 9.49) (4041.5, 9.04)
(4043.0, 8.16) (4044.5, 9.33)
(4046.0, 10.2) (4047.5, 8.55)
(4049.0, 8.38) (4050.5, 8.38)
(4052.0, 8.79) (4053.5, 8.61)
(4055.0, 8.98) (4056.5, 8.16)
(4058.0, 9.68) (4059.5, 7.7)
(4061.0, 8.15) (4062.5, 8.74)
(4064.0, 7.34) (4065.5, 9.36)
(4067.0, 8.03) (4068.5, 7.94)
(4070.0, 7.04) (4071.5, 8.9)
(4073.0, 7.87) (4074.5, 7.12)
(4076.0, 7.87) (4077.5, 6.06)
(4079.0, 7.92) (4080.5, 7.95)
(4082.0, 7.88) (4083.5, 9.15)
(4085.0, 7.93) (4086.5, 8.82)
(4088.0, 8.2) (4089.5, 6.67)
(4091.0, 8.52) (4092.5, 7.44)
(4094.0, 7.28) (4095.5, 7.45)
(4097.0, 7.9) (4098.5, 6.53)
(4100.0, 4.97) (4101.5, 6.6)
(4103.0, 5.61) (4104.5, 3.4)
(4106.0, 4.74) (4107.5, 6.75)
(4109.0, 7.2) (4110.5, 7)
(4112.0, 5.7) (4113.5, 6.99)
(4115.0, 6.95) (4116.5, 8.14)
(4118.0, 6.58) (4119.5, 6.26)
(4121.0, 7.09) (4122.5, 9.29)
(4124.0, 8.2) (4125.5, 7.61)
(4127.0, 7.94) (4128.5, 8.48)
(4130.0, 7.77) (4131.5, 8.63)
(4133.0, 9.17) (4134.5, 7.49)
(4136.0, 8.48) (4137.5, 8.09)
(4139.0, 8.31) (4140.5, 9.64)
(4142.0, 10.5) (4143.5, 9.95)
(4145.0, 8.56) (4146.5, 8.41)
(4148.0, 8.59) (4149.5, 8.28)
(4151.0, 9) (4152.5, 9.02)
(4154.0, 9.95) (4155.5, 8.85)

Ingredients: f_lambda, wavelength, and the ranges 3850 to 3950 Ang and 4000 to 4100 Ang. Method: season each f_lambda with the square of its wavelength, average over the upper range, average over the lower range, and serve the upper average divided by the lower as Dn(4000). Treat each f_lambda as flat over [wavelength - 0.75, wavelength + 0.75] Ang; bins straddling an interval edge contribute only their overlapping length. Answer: 1.35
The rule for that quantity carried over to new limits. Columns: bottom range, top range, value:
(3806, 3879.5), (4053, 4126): 1.37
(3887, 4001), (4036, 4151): 1.32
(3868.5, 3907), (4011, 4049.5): 1.54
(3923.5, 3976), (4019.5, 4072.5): 1.52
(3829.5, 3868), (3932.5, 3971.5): 1.10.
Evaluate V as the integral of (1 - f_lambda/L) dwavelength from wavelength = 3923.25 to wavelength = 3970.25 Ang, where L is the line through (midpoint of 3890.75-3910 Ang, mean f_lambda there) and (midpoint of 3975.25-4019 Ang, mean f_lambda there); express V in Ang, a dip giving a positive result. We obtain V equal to 4.9 Ang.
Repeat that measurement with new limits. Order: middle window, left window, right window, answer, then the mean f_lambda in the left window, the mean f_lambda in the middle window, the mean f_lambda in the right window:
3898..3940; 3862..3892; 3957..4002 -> -1.0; 6.55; 6.66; 6.43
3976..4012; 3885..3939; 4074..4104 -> -4.8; 6.27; 7.69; 7.36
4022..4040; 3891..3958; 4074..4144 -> -3.3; 6.62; 8.44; 7.53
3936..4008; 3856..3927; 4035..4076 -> 8.6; 6.8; 6.72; 8.49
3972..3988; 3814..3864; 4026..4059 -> 3.3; 5.8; 6.18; 8.61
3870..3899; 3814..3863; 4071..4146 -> 1.2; 5.76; 5.82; 7.59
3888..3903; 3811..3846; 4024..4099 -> 2.4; 5.17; 5.1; 8.2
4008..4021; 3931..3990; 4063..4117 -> -4.5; 6.04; 8.81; 7.26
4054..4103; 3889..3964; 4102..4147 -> -2.8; 6.54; 7.79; 7.62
